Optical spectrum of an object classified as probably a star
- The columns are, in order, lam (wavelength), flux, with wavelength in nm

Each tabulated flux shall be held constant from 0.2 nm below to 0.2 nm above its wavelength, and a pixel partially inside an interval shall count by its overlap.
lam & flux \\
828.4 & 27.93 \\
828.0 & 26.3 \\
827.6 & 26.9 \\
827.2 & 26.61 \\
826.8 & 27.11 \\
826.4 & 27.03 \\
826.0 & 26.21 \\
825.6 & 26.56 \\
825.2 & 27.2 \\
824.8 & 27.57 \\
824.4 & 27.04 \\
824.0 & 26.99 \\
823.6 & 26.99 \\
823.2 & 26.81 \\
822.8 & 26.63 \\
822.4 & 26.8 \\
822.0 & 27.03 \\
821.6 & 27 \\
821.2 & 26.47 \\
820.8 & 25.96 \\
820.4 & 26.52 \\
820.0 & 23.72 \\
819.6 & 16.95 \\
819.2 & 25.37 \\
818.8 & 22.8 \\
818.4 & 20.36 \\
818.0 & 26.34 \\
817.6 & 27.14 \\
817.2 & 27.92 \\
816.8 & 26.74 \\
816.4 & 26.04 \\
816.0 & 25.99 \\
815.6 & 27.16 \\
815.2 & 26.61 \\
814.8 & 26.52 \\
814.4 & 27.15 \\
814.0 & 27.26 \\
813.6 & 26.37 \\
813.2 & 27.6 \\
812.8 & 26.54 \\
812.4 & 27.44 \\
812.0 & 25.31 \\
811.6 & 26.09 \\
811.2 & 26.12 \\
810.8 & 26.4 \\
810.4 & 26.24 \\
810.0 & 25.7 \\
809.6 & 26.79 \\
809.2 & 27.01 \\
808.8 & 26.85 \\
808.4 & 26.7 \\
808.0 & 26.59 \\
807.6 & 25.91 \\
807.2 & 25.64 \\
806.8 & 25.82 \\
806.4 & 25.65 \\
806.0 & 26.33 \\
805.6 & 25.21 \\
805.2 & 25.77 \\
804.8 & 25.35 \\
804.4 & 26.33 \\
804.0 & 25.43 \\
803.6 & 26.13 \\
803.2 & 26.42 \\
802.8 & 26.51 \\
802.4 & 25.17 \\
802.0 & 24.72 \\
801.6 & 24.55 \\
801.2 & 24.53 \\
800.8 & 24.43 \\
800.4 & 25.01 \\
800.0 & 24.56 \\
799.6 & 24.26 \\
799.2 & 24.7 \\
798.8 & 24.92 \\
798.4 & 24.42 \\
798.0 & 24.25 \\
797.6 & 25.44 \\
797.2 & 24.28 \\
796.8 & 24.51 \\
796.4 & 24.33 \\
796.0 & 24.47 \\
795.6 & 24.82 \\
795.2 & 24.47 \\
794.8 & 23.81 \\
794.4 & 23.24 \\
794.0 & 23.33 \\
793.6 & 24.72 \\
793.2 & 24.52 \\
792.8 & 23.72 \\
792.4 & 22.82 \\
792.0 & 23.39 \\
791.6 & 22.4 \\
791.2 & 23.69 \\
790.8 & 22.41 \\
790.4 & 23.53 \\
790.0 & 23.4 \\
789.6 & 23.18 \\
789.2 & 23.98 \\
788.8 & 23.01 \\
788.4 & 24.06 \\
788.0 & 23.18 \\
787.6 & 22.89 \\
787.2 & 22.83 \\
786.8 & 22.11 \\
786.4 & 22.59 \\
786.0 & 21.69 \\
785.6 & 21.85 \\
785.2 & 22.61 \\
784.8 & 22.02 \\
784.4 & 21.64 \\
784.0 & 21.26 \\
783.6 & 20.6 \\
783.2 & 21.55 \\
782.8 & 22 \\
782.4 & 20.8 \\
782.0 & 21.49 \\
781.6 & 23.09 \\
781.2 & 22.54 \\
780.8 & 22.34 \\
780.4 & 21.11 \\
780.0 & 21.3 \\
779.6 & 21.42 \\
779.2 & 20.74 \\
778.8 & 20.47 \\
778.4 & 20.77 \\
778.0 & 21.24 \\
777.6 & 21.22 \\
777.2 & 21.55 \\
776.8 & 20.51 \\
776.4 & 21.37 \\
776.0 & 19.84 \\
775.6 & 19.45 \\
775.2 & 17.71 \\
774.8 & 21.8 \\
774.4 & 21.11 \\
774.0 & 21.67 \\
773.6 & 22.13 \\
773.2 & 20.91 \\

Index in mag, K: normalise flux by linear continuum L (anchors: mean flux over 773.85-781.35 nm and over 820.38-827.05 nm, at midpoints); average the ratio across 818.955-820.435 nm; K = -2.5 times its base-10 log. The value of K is 0.158 mag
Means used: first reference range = 20.9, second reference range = 26.8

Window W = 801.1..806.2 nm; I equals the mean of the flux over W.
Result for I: 25.6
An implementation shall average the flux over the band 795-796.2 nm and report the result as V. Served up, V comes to 24.6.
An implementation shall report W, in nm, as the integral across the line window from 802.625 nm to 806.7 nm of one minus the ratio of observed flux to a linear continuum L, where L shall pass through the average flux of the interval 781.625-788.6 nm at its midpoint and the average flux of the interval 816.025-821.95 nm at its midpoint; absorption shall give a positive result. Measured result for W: -0.363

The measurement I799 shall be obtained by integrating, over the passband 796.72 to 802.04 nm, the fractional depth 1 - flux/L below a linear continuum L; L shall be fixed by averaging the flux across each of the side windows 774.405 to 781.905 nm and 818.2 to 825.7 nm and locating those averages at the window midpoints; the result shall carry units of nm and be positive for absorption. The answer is -0.32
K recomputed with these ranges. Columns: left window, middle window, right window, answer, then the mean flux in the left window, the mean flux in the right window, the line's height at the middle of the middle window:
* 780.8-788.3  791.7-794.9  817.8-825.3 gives -0.036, 22.1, 25.5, 22.9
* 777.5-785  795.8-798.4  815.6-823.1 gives -0.066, 21.5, 25.4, 23.1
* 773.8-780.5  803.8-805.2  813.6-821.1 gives -0.078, 20.8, 25.4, 23.9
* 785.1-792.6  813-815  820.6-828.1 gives -0.054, 22.9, 26.8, 25.7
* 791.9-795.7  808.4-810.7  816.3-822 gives -0.083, 23.9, 25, 24.6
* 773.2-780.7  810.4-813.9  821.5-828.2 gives -0.051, 20.9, 26.9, 25.3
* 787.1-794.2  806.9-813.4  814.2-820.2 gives -0.075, 23.4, 25.1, 24.7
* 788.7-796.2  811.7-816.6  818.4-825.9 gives -0.065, 23.6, 25.7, 25.1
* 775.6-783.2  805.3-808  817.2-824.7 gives -0.078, 21.3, 25.5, 24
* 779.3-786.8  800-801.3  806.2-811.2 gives 0.009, 21.8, 26.3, 24.9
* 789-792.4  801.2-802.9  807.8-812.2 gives -0.001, 23.2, 26.3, 25.1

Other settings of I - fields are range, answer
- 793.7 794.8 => 23.5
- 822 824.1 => 26.9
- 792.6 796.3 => 24.1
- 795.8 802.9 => 24.7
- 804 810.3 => 26.1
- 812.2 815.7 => 27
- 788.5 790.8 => 23.4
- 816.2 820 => 24.4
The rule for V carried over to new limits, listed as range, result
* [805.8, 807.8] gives 25.9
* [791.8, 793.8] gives 23.8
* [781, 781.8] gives 22.8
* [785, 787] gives 22.2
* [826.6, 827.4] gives 26.9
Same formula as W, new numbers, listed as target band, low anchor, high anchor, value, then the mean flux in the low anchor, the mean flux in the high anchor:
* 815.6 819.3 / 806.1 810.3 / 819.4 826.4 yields 0.09 nm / 26.3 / 26.1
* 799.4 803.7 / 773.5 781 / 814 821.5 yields -0.27 nm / 20.9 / 25.4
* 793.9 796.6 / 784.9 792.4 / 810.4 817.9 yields -0.02 nm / 22.9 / 26.7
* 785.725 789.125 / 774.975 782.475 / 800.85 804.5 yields -0.03 nm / 21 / 25.5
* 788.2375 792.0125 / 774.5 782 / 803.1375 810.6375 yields -0.03 nm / 21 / 26.1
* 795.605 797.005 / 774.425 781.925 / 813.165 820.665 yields -0.08 nm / 21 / 25.5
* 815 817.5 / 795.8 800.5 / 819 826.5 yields -0.11 nm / 24.6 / 26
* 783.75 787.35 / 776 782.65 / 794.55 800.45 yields 0.06 nm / 21.3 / 24.5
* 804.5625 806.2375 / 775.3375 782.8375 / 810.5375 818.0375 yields -0.03 nm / 21.2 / 26.7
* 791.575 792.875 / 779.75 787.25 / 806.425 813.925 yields 0.01 nm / 21.8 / 26.4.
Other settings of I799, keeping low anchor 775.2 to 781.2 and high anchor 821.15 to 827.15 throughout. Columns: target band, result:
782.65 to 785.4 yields 0.00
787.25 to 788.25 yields -0.04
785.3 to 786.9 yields -0.01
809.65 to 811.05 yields -0.06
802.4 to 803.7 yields -0.11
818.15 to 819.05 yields 0.14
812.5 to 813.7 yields -0.07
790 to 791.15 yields -0.03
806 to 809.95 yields -0.24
